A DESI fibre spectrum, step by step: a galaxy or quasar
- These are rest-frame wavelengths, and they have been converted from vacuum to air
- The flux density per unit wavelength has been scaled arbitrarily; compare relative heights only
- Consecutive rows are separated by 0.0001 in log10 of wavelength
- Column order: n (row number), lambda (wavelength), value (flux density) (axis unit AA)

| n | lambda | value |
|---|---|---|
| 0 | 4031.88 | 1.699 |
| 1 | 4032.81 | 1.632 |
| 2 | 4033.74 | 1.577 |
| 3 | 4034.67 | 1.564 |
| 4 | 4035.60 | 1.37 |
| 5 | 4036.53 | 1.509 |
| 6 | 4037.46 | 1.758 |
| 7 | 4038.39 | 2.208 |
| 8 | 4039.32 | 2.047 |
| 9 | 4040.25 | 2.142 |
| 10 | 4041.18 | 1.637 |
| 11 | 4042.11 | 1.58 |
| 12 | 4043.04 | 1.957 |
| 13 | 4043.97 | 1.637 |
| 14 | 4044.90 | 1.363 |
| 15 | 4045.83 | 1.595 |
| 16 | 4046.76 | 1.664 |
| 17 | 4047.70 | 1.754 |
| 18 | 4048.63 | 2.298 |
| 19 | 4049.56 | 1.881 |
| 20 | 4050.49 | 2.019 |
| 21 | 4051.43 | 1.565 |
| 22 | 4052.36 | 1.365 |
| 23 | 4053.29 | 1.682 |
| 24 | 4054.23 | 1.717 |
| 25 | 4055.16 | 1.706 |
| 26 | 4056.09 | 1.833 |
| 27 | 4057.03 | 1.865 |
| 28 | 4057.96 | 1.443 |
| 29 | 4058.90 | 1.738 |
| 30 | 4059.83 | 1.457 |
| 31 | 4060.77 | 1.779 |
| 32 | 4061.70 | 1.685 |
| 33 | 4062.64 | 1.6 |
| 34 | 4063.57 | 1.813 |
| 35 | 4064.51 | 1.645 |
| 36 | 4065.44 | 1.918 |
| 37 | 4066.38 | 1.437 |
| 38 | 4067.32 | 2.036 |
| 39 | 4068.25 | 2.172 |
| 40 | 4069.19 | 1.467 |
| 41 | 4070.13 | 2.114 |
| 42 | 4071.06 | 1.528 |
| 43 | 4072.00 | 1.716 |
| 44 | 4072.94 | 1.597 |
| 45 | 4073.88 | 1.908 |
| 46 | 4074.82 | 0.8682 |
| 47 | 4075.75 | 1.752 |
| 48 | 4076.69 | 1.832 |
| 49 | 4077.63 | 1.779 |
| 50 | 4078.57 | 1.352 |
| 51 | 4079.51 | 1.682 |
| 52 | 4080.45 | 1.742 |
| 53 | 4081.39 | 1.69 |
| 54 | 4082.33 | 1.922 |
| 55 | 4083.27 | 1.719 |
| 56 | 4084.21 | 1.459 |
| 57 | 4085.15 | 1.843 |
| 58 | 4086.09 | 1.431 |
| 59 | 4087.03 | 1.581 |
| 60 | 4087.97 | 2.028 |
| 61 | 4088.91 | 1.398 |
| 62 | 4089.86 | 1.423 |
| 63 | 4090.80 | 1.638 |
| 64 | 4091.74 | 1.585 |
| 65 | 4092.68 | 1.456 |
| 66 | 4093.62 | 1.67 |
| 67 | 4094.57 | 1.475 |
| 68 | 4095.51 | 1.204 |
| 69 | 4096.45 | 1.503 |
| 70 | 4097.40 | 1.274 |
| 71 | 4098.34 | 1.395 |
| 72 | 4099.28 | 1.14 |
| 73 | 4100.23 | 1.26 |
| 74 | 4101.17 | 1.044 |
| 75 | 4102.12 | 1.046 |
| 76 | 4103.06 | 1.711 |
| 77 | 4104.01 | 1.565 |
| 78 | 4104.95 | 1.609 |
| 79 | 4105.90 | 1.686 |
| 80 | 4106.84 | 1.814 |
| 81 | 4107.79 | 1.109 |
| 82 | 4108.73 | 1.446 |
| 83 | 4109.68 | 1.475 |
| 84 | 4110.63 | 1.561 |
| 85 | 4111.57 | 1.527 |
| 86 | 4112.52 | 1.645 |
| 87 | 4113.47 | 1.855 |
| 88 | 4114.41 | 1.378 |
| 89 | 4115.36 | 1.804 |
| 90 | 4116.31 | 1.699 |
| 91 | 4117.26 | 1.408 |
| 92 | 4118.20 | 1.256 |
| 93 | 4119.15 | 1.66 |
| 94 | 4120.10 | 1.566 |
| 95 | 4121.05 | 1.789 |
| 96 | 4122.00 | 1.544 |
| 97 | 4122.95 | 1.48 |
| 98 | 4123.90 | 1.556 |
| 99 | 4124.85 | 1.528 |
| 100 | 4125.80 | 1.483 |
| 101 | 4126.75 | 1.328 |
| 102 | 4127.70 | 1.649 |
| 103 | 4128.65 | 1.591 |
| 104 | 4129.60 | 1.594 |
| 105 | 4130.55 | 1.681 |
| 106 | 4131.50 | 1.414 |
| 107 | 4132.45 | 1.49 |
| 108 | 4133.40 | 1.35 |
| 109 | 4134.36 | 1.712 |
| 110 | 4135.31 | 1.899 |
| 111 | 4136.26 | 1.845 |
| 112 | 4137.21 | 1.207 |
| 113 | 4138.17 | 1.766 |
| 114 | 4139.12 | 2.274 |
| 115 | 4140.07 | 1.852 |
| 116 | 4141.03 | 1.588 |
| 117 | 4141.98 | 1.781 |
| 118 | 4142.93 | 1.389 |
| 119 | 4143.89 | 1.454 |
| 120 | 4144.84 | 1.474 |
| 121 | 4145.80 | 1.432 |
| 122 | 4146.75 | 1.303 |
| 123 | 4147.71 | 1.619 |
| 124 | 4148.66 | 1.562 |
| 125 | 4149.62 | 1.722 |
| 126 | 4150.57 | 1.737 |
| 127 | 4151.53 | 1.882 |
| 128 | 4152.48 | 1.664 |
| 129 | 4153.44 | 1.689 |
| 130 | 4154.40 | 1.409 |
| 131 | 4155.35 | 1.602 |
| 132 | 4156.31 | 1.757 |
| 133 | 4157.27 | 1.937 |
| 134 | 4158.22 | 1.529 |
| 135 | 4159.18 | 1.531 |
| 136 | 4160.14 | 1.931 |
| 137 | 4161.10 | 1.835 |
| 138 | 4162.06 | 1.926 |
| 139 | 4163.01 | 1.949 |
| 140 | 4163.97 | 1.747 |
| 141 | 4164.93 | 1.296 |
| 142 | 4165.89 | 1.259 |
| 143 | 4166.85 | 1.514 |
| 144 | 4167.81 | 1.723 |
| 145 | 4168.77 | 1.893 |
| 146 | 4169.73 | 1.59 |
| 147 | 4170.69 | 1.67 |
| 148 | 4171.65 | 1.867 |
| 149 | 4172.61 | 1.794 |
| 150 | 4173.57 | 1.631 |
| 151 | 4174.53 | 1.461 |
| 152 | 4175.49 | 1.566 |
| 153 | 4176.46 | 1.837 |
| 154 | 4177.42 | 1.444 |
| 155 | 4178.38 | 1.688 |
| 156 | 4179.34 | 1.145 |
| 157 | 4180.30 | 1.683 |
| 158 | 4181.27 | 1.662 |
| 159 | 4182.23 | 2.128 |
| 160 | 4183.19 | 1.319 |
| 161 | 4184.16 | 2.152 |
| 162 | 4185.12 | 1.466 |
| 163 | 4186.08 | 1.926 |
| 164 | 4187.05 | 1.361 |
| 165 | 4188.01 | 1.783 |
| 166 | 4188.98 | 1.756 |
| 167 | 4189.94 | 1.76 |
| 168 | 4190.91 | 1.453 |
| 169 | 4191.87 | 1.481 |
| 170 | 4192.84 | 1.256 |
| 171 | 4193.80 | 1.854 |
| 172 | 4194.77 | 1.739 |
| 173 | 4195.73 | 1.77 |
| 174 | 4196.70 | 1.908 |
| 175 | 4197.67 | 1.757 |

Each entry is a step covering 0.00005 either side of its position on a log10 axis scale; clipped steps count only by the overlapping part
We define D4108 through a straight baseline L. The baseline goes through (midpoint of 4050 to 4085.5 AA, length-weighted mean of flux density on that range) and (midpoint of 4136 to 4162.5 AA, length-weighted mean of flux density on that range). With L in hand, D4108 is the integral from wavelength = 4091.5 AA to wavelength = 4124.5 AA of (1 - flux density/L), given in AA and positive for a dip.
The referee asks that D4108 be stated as 3.7 AA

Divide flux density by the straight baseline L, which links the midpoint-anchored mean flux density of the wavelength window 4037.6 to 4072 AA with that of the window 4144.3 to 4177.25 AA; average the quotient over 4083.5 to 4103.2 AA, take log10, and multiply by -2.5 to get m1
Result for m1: 0.183 mag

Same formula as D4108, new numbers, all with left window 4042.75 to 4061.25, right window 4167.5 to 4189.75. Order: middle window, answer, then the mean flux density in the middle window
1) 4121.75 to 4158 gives 1.6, 1.61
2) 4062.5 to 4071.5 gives -0.4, 1.78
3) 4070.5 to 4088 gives 0.6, 1.65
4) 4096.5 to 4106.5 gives 1.9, 1.38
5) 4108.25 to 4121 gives 1.0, 1.57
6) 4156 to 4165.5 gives -0.3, 1.74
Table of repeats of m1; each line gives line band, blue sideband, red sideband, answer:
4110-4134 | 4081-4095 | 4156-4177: 0.066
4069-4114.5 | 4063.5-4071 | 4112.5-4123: 0.103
